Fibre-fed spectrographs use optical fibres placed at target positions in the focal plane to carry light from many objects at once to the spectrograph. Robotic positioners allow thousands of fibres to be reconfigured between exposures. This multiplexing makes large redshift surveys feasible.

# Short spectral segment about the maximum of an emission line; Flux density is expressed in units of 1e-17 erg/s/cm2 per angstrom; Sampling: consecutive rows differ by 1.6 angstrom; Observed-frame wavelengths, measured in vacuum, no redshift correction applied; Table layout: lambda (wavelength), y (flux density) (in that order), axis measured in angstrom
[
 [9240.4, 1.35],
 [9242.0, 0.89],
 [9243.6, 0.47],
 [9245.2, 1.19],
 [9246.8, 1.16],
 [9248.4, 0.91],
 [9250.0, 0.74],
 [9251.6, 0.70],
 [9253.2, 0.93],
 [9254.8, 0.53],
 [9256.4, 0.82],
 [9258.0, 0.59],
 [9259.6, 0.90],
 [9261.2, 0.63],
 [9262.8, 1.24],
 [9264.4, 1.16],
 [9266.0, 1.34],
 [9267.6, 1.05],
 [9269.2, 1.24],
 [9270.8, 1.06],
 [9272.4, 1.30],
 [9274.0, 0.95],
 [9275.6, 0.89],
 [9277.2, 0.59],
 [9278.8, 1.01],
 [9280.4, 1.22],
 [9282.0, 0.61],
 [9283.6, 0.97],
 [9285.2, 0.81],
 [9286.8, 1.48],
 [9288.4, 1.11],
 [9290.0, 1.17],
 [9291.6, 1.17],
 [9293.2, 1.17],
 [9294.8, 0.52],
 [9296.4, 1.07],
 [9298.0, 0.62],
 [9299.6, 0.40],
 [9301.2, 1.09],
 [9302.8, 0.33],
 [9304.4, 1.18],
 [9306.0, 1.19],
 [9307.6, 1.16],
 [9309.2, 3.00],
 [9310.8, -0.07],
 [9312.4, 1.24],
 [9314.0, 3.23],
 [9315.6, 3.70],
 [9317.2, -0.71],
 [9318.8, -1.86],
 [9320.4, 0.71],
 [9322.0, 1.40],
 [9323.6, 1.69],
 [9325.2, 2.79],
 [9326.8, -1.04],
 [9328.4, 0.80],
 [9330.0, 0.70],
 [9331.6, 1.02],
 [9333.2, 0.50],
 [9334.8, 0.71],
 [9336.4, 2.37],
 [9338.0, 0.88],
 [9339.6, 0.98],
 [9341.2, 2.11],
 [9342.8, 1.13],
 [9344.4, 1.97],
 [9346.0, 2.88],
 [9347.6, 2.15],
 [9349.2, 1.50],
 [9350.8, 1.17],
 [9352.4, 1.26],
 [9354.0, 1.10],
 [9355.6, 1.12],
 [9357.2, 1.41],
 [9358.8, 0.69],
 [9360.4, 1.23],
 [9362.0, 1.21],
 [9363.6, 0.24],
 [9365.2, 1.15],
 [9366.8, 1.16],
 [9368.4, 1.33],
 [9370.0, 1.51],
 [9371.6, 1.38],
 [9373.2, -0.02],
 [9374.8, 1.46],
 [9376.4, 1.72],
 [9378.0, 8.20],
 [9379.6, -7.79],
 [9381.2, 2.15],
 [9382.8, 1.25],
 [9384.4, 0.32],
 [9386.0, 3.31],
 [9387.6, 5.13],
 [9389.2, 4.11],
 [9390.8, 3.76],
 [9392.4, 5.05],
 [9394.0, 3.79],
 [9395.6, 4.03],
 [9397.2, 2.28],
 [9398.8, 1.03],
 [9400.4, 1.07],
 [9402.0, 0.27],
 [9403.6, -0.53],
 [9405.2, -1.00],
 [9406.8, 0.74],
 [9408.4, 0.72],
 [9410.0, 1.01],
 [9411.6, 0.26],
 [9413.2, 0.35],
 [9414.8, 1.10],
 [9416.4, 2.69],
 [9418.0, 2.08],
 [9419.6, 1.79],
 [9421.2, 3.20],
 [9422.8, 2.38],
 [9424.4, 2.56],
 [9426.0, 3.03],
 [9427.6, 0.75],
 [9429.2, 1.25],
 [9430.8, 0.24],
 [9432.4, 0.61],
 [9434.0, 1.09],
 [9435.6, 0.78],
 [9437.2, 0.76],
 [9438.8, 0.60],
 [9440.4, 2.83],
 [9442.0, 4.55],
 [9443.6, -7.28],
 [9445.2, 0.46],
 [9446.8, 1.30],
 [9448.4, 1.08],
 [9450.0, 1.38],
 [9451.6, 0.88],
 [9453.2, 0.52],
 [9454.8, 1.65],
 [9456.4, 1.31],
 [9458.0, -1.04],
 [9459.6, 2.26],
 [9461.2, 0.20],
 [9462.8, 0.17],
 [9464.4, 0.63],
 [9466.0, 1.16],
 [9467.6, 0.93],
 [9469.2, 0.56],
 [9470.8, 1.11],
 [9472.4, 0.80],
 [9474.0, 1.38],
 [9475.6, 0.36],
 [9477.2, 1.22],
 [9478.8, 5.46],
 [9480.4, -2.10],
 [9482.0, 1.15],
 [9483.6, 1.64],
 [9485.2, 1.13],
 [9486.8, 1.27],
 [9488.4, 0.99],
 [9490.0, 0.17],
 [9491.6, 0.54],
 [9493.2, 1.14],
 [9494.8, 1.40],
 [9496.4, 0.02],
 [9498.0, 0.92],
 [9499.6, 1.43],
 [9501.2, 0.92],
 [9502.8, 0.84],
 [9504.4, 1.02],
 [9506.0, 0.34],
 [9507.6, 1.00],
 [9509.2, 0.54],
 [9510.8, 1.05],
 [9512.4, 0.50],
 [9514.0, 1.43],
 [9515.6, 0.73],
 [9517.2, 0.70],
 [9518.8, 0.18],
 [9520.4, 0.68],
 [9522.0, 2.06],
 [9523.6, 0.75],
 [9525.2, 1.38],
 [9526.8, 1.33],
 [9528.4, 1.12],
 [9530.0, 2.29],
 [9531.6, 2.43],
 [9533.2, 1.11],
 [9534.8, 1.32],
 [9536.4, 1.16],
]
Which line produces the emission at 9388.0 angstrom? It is H-alpha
